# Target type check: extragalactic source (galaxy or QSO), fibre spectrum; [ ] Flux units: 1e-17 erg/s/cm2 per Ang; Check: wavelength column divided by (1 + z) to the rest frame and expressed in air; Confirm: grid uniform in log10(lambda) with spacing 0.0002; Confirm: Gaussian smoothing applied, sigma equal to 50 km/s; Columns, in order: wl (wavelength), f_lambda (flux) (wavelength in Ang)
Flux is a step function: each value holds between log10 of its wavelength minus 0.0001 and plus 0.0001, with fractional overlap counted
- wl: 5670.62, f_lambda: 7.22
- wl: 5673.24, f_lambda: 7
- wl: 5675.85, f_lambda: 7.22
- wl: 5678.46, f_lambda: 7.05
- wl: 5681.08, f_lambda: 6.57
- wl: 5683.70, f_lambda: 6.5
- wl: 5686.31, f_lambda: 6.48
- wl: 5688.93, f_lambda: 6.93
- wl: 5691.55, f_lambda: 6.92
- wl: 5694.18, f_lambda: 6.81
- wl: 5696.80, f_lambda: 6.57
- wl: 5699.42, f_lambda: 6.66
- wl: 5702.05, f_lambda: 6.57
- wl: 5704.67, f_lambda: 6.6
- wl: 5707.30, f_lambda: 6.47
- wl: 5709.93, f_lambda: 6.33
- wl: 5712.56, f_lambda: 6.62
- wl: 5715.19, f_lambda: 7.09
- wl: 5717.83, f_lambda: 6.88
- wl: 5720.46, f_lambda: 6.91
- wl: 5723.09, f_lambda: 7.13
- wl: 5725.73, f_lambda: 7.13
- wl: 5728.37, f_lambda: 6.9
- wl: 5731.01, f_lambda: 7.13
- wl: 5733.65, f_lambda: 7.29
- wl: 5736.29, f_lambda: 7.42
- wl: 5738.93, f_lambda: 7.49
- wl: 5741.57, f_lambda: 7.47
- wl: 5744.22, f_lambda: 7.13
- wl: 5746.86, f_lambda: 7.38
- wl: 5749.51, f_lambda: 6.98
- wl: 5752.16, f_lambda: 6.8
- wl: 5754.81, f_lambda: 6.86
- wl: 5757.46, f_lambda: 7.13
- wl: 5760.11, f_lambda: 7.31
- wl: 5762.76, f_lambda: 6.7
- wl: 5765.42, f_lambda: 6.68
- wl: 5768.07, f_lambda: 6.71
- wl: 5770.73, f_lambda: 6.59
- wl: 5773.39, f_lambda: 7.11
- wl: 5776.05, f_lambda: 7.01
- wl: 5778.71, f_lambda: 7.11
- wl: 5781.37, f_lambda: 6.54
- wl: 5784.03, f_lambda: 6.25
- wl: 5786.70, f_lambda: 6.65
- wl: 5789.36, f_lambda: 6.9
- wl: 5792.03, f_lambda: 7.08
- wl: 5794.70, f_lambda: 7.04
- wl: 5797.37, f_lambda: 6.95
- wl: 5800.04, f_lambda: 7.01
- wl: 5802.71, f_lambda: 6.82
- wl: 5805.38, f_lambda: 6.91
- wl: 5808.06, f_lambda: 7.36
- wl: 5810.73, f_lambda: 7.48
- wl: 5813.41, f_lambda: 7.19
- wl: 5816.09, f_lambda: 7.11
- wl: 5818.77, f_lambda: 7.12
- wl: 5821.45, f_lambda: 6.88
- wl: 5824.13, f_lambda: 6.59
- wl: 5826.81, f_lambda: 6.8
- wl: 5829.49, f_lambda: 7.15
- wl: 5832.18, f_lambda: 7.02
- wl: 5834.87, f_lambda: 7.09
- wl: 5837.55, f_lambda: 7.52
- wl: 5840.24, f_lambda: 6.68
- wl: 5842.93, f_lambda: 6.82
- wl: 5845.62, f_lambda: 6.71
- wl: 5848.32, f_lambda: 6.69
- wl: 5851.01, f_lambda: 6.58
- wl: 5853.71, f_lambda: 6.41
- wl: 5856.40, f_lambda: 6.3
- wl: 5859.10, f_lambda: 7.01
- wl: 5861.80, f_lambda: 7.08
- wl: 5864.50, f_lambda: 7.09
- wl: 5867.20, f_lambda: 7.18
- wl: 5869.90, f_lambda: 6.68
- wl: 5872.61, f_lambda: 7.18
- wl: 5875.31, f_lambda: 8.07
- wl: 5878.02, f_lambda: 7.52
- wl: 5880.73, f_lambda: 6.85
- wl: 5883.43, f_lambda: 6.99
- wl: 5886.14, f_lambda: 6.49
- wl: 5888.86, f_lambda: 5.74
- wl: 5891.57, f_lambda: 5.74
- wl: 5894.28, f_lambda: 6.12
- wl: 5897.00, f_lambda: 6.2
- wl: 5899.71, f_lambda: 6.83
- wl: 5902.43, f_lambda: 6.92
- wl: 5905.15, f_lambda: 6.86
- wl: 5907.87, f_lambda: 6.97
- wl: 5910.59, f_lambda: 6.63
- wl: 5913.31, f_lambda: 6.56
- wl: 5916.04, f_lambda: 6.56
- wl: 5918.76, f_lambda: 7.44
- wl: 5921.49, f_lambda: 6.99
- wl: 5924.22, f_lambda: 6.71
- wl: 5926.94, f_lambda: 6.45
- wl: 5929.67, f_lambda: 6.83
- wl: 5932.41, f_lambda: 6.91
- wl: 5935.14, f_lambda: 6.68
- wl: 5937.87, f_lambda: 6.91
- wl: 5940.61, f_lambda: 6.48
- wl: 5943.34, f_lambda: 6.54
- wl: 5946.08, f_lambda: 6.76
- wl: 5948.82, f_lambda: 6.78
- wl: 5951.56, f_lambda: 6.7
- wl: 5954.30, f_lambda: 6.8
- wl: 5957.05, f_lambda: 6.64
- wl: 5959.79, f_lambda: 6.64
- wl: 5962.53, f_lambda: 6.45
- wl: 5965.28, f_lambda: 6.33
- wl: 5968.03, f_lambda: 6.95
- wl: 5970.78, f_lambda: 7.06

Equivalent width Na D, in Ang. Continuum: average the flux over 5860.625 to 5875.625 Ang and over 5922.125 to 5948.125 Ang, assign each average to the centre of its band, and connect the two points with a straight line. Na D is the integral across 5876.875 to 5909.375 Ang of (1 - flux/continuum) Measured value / 1.8 Ang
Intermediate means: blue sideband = 7.16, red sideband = 6.71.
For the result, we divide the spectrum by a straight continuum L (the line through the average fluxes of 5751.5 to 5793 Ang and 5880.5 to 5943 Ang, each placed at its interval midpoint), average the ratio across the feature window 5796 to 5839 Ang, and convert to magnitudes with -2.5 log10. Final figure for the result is -0.05 mag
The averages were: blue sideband 6.84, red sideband 6.64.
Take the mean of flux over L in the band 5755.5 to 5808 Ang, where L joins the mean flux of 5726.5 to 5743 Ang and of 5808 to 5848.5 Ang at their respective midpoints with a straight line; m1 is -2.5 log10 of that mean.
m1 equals 0.04 mag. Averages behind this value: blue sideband 7.28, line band 6.88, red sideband 7.01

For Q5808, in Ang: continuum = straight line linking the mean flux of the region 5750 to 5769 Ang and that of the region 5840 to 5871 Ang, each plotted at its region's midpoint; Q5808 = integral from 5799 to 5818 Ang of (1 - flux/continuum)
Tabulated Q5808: -0.8 Ang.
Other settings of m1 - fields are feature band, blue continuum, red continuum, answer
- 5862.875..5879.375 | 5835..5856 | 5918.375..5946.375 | -0.08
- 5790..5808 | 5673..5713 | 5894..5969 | -0.05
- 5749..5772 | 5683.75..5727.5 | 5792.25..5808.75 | 0.01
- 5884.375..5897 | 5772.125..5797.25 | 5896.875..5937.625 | 0.12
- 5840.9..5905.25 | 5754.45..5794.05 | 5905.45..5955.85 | 0.01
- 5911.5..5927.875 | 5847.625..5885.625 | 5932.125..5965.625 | 0.00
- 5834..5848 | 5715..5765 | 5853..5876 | 0.01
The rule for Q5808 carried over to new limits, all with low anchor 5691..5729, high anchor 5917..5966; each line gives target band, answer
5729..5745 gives -1.30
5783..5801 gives -0.25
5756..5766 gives -0.32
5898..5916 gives -0.08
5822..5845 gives -0.69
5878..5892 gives 0.46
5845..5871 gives -0.13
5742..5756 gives -0.62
